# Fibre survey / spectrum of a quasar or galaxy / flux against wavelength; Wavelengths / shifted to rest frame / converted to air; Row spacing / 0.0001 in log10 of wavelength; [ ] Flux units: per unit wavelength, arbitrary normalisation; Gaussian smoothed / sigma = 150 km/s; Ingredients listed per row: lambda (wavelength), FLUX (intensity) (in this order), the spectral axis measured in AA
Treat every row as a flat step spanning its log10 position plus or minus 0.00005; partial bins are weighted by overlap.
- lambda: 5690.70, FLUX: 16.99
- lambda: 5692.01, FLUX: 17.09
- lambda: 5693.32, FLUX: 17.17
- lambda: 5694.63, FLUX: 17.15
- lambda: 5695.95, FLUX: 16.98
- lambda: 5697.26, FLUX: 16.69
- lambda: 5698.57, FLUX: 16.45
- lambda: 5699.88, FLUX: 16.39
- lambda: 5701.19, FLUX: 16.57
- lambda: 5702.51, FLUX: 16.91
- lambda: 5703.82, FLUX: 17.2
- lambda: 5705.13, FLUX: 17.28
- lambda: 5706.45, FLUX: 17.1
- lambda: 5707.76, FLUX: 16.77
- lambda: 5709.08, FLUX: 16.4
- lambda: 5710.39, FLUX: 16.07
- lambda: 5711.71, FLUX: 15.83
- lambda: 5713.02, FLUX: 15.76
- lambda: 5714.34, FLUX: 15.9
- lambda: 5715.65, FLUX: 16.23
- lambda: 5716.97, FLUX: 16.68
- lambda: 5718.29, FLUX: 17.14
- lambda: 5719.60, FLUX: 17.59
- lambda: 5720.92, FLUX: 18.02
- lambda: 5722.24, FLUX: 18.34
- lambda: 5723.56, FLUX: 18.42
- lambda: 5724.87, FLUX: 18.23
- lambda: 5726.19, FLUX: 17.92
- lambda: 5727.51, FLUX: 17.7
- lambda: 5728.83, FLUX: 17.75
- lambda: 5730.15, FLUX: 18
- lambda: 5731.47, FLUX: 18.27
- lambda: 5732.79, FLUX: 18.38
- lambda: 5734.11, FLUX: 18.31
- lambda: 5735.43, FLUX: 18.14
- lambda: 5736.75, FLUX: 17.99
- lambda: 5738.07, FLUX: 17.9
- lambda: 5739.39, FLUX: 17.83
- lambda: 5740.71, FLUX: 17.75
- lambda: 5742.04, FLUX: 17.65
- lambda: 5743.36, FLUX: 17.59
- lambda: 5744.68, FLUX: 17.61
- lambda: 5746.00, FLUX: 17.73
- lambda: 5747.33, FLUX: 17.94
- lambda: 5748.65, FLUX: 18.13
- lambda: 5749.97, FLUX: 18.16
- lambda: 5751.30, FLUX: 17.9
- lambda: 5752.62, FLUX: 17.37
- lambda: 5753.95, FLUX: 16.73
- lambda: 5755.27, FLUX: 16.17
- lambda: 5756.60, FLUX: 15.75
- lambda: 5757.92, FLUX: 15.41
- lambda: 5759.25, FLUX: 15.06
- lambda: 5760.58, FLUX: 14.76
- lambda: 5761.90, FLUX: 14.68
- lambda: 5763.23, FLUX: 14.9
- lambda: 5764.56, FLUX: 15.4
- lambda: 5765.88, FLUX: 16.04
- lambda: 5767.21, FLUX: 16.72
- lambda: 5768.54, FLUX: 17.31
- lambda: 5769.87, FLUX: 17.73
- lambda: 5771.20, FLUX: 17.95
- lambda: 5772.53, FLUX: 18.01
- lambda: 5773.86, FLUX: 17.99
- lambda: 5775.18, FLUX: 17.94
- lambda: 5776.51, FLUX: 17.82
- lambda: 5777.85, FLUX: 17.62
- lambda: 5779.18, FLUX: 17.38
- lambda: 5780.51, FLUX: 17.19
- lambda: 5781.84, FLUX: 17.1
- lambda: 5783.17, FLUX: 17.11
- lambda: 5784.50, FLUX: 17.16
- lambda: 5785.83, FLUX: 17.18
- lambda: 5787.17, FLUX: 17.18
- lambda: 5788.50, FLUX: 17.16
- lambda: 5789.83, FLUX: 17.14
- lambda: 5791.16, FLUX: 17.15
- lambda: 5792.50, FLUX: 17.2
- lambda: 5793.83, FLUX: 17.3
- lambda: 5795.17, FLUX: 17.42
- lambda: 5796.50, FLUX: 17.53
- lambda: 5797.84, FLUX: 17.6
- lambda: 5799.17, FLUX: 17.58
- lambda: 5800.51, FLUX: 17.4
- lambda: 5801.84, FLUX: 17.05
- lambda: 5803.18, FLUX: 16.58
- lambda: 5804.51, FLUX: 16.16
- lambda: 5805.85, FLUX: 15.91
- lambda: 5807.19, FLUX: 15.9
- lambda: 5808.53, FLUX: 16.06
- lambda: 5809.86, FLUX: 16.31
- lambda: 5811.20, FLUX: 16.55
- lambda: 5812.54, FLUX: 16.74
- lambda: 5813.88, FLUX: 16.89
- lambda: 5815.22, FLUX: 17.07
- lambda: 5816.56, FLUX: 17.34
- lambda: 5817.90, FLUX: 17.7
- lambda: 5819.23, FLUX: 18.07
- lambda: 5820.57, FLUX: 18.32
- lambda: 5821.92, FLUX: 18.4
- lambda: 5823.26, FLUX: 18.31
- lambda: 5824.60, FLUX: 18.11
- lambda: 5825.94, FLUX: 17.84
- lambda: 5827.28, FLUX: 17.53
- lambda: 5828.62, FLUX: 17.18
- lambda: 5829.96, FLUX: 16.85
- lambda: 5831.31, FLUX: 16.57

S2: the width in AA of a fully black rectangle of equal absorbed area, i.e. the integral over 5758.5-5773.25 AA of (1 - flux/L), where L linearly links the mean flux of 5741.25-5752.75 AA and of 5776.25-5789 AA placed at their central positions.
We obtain 1.1 AA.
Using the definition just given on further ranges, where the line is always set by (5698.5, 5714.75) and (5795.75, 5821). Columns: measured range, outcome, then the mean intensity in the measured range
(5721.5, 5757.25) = -2.4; 17.8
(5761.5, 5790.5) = -0.4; 17.1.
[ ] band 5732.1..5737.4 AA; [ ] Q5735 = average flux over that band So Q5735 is 18.2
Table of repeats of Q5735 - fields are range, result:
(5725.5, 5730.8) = 17.8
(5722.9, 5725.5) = 18.4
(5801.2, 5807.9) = 16.3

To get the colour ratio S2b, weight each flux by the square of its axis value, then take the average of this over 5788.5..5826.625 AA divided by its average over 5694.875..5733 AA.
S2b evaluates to 1.04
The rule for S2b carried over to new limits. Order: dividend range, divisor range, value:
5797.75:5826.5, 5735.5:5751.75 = 0.98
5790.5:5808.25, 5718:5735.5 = 0.96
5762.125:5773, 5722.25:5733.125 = 0.93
